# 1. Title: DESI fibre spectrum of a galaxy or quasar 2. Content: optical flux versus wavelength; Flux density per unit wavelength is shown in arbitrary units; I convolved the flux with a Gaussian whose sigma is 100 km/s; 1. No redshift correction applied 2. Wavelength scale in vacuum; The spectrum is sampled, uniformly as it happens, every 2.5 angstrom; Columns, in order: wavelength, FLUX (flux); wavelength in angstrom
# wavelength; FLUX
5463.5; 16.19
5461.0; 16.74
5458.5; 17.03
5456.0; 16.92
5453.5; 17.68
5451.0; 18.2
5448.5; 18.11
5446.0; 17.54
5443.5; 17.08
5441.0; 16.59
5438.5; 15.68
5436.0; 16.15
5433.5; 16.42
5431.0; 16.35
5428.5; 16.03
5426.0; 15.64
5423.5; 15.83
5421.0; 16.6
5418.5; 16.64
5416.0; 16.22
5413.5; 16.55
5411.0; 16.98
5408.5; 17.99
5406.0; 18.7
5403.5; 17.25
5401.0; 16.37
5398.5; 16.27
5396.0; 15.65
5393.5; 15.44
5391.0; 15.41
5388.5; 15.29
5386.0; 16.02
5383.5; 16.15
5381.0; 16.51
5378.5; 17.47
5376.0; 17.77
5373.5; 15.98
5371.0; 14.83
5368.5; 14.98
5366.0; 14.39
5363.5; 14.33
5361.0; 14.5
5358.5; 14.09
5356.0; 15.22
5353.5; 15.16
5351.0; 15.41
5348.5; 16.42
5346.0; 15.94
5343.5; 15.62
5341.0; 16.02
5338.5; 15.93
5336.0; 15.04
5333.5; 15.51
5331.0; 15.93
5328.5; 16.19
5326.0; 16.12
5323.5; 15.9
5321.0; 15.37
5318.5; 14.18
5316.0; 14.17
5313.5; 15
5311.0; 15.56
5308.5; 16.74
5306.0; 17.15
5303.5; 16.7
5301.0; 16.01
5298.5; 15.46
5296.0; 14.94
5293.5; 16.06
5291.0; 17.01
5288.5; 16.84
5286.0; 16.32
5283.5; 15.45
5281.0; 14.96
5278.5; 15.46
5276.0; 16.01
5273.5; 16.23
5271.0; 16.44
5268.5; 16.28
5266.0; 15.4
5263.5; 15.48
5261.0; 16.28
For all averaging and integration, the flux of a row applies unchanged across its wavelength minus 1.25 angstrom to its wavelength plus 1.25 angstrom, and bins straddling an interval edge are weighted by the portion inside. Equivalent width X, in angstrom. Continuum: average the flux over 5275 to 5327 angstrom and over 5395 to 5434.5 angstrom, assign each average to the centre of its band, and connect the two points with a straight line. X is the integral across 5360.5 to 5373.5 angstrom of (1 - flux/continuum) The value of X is 1.21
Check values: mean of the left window 15.8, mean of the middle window 14.7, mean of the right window 16.6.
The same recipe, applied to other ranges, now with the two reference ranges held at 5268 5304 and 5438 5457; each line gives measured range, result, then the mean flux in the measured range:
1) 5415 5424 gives 0.37 angstrom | 16.4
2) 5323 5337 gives 0.48 angstrom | 15.8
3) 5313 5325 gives 0.97 angstrom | 14.9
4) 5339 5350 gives 0.32 angstrom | 16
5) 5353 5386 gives 2.27 angstrom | 15.5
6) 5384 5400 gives 1.07 angstrom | 15.7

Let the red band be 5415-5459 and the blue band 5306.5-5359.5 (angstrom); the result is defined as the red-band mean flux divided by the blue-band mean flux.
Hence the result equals 1.1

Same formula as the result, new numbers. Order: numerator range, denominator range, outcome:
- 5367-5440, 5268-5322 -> 1.03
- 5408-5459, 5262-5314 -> 1.05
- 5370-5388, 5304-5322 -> 1.06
